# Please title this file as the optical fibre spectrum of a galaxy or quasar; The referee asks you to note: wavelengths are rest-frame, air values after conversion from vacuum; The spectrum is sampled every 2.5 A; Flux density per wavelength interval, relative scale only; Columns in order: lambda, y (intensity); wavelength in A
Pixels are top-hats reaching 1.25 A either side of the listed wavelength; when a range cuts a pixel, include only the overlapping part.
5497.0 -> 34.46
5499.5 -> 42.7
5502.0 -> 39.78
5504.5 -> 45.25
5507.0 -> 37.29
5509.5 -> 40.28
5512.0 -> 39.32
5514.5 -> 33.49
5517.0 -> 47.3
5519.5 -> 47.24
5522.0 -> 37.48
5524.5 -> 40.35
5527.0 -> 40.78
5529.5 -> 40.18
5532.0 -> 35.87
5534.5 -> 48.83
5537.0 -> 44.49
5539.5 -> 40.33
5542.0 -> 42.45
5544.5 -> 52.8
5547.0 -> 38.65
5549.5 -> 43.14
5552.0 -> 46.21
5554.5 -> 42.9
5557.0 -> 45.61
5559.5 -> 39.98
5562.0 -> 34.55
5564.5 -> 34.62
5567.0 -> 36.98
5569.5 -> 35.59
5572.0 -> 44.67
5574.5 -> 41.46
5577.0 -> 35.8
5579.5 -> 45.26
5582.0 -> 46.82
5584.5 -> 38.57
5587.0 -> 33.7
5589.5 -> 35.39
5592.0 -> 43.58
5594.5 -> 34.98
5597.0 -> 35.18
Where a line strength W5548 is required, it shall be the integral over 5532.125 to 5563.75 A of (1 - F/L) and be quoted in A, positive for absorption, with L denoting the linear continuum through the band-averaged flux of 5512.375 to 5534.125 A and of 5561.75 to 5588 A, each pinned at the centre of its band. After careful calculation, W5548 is -2.4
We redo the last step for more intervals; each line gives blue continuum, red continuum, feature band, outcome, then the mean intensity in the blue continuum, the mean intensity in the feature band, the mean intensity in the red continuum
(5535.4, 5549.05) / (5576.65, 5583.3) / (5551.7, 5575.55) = 2.0 A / 43.8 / 40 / 43.5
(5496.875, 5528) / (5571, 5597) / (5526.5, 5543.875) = -0.8 A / 40.7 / 42.3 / 39.7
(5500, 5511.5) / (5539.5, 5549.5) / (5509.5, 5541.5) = 0.8 A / 40.7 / 41.3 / 43.9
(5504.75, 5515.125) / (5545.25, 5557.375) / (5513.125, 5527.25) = -0.5 A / 38.6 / 41.1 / 43.5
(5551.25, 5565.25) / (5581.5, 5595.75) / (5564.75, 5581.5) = -0.2 A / 40.7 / 39.9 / 38.4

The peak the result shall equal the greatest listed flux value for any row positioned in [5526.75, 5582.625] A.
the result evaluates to 52.8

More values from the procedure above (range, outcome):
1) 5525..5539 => 48.83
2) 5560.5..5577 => 44.67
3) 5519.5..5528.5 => 47.24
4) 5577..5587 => 46.82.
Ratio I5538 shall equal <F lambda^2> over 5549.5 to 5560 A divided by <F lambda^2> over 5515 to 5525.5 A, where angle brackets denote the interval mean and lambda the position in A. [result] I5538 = 1.05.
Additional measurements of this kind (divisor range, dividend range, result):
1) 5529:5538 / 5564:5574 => 0.92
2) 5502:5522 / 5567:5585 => 1.02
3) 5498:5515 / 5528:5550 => 1.09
